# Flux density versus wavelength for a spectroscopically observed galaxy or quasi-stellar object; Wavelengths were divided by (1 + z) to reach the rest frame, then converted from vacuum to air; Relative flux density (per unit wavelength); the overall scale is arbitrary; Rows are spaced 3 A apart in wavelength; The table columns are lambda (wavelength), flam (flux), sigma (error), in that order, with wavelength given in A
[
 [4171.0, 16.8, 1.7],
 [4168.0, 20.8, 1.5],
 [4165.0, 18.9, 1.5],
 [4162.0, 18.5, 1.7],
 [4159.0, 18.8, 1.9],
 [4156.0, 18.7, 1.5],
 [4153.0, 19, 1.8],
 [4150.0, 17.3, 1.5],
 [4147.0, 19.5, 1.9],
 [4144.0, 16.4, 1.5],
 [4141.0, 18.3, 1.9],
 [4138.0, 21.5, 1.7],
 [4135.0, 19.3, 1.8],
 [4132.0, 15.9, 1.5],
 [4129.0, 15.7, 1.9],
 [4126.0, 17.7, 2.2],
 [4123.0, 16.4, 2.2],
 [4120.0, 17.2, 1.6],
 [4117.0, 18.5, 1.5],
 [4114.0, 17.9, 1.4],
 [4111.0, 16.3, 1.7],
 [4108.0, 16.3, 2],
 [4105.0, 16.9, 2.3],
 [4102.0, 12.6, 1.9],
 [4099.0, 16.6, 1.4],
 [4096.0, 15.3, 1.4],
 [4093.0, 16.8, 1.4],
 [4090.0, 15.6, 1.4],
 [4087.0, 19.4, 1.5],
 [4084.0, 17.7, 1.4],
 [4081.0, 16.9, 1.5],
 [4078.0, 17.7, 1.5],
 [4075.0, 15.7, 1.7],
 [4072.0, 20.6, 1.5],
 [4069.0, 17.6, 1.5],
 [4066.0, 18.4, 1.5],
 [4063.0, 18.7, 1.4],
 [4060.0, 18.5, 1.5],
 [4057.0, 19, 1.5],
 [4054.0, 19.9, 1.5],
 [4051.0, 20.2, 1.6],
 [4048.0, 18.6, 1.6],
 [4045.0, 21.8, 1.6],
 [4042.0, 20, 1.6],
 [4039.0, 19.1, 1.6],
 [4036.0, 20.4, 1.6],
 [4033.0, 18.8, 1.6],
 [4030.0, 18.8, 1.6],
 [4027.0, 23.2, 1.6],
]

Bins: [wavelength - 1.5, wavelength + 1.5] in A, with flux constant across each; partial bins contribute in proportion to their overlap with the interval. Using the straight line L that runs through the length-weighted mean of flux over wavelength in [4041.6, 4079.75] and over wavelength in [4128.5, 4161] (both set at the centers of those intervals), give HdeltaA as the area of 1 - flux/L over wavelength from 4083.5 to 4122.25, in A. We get 4.1 A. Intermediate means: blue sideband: 18.9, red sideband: 18.3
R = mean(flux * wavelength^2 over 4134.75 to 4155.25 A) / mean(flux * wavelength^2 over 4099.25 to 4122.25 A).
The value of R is 1.2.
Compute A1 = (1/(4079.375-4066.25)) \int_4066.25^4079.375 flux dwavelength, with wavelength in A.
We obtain 17.9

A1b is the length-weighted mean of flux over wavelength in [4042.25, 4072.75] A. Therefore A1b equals 19.3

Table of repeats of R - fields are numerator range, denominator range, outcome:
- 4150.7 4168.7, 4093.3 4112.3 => 1.24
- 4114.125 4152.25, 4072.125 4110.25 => 1.10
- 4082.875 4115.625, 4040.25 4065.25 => 0.86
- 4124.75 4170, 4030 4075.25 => 1.00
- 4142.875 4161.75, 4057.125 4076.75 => 1.04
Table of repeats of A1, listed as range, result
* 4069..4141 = 17.2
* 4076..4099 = 17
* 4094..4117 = 16.2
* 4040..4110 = 17.9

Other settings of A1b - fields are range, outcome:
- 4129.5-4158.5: 18.4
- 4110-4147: 17.7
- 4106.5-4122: 17.2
